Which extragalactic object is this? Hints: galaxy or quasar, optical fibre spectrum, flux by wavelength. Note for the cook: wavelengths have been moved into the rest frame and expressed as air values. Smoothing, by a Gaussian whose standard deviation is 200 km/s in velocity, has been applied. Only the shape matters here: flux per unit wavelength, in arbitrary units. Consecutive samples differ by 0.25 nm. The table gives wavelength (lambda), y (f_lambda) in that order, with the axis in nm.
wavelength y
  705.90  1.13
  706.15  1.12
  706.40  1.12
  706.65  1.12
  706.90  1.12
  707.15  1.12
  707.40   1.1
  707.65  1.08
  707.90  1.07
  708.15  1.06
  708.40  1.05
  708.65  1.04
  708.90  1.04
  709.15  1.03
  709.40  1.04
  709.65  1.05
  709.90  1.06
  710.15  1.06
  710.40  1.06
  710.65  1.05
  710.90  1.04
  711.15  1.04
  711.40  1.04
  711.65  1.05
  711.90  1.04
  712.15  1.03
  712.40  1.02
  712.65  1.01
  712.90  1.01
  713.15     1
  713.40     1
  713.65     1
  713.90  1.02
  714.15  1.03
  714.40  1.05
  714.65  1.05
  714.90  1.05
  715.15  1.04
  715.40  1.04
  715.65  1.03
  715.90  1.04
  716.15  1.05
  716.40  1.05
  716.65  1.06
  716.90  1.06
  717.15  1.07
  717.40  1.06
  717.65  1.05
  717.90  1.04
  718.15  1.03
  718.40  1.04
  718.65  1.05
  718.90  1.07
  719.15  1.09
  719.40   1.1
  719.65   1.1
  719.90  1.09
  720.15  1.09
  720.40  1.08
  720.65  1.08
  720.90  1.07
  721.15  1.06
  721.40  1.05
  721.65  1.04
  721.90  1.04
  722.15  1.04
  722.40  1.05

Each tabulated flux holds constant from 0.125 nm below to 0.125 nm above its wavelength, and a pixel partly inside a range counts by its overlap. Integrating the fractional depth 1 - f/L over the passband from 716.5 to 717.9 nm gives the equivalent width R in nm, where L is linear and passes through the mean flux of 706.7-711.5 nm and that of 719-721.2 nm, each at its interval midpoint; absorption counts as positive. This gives 0.03 nm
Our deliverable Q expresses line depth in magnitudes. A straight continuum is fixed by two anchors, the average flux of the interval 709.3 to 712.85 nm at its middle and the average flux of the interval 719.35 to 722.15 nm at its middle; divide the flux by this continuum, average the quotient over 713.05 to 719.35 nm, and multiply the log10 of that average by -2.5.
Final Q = 0.01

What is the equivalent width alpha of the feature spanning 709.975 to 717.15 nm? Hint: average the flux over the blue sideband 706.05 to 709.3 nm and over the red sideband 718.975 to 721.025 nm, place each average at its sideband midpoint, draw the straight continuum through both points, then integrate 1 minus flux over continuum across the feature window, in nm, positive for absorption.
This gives 0.31 nm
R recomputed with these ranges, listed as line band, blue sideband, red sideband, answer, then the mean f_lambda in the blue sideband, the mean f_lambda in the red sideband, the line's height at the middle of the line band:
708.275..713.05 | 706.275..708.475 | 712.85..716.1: 0.11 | 1.09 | 1.03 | 1.06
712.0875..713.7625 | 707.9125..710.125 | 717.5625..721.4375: 0.07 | 1.05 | 1.07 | 1.06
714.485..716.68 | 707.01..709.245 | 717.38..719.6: 0.04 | 1.07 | 1.06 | 1.06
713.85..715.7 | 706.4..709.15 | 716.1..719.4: 0.04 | 1.08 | 1.06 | 1.06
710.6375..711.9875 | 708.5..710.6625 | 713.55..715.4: 0.00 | 1.05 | 1.04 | 1.04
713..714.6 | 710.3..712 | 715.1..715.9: 0.03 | 1.05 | 1.04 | 1.04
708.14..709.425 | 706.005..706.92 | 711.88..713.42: 0.05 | 1.12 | 1.02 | 1.08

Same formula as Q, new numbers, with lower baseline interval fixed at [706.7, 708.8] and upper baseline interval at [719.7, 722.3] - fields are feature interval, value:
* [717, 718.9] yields 0.019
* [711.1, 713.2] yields 0.050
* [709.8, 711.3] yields 0.027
